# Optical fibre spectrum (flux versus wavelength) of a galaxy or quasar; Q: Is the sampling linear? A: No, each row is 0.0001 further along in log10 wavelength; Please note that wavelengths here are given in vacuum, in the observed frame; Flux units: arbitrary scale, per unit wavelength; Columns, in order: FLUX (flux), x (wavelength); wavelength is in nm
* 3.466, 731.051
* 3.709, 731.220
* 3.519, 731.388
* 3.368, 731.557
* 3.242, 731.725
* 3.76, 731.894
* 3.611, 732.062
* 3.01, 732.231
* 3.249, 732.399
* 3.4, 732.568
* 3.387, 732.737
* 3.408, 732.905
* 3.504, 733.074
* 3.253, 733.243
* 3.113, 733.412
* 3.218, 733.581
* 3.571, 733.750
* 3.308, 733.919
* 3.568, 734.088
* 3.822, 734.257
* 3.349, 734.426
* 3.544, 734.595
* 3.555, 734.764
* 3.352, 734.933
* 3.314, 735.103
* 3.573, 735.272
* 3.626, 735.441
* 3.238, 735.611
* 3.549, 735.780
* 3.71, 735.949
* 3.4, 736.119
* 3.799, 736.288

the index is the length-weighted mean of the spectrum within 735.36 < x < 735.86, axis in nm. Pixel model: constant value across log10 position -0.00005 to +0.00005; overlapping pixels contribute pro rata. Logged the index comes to 3.47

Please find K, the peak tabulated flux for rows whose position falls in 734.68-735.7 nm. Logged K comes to 3.626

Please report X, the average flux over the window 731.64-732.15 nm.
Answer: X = 3.53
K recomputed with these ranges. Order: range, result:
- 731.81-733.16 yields 3.76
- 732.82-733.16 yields 3.504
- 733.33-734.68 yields 3.822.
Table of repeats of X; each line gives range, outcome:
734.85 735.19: 3.33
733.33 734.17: 3.35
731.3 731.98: 3.48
